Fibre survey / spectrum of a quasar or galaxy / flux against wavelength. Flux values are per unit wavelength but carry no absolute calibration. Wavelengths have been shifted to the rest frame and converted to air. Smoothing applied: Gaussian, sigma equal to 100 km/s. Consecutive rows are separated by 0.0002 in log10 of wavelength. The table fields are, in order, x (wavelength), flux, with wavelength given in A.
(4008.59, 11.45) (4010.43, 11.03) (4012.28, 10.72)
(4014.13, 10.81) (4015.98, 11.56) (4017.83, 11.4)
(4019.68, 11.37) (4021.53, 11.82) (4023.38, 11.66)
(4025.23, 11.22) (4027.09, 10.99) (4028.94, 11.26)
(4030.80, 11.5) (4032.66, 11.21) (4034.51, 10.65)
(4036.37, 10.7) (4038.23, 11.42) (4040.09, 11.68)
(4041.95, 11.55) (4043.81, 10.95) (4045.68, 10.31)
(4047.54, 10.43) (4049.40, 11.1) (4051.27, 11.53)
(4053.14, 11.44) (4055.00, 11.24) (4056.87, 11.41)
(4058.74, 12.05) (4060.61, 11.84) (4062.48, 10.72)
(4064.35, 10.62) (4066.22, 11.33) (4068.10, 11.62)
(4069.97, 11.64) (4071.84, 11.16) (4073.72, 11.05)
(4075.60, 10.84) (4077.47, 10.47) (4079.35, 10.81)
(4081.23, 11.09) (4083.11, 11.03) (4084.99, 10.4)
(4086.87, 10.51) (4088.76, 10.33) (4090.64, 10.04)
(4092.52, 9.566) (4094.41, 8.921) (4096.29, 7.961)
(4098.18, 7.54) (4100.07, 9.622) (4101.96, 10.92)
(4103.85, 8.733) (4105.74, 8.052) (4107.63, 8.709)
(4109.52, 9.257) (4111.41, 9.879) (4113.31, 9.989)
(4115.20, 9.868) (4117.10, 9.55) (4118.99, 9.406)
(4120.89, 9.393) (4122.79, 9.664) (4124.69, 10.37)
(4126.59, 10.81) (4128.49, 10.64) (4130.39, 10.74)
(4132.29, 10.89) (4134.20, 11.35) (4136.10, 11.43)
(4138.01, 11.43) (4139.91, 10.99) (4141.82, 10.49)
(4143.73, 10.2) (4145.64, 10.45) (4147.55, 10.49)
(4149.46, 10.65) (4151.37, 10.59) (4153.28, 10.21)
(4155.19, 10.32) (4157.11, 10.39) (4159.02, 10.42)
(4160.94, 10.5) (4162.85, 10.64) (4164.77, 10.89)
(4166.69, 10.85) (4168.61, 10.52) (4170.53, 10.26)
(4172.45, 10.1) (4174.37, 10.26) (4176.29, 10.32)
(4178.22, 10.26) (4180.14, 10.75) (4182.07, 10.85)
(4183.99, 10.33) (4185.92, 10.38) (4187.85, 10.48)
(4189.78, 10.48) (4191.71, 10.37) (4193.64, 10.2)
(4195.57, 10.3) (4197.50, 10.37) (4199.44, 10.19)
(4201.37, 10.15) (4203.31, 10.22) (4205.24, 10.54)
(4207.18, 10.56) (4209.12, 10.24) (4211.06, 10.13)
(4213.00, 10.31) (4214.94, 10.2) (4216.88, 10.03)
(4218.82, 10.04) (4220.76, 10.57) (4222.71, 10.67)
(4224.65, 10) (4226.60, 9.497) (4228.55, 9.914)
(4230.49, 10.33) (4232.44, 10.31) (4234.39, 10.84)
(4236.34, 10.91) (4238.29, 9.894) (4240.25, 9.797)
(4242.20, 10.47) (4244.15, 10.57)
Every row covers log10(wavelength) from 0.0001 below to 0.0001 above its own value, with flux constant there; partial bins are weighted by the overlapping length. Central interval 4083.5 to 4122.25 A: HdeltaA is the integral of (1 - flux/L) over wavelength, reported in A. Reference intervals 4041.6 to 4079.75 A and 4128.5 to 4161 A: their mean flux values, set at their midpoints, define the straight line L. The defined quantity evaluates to 5.2 A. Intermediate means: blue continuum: 11.1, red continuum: 10.7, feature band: 9.46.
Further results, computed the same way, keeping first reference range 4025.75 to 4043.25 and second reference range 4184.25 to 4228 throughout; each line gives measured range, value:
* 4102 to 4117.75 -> 2.1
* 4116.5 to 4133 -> 0.8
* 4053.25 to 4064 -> -0.3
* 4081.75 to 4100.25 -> 2.2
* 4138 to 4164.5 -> 0.1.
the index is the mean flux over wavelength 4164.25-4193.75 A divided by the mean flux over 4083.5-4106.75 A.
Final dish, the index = 1.1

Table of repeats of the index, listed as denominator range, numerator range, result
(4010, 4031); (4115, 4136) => 0.91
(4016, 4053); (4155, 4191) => 0.93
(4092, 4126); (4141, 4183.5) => 1.12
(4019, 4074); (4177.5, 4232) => 0.92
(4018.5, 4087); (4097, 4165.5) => 0.91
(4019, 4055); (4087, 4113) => 0.83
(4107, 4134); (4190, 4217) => 1.03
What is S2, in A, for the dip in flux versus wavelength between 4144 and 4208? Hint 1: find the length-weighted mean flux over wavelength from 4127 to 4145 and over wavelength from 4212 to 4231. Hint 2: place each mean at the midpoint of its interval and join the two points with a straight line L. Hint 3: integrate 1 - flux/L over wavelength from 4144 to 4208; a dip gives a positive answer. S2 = 0.7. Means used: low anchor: 10.9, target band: 10.4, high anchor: 10.2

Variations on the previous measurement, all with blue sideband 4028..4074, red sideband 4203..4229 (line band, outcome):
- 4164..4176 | 0.03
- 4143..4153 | 0.15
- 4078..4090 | 0.38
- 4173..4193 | -0.04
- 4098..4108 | 1.70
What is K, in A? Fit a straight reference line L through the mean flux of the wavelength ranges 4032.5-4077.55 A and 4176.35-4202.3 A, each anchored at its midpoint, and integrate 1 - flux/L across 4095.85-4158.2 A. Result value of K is 4.0 A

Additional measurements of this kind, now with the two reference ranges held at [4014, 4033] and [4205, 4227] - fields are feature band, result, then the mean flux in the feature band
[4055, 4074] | -0.37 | 11.3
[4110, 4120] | 1.03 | 9.71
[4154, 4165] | 0.08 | 10.5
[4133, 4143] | -0.39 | 11.1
